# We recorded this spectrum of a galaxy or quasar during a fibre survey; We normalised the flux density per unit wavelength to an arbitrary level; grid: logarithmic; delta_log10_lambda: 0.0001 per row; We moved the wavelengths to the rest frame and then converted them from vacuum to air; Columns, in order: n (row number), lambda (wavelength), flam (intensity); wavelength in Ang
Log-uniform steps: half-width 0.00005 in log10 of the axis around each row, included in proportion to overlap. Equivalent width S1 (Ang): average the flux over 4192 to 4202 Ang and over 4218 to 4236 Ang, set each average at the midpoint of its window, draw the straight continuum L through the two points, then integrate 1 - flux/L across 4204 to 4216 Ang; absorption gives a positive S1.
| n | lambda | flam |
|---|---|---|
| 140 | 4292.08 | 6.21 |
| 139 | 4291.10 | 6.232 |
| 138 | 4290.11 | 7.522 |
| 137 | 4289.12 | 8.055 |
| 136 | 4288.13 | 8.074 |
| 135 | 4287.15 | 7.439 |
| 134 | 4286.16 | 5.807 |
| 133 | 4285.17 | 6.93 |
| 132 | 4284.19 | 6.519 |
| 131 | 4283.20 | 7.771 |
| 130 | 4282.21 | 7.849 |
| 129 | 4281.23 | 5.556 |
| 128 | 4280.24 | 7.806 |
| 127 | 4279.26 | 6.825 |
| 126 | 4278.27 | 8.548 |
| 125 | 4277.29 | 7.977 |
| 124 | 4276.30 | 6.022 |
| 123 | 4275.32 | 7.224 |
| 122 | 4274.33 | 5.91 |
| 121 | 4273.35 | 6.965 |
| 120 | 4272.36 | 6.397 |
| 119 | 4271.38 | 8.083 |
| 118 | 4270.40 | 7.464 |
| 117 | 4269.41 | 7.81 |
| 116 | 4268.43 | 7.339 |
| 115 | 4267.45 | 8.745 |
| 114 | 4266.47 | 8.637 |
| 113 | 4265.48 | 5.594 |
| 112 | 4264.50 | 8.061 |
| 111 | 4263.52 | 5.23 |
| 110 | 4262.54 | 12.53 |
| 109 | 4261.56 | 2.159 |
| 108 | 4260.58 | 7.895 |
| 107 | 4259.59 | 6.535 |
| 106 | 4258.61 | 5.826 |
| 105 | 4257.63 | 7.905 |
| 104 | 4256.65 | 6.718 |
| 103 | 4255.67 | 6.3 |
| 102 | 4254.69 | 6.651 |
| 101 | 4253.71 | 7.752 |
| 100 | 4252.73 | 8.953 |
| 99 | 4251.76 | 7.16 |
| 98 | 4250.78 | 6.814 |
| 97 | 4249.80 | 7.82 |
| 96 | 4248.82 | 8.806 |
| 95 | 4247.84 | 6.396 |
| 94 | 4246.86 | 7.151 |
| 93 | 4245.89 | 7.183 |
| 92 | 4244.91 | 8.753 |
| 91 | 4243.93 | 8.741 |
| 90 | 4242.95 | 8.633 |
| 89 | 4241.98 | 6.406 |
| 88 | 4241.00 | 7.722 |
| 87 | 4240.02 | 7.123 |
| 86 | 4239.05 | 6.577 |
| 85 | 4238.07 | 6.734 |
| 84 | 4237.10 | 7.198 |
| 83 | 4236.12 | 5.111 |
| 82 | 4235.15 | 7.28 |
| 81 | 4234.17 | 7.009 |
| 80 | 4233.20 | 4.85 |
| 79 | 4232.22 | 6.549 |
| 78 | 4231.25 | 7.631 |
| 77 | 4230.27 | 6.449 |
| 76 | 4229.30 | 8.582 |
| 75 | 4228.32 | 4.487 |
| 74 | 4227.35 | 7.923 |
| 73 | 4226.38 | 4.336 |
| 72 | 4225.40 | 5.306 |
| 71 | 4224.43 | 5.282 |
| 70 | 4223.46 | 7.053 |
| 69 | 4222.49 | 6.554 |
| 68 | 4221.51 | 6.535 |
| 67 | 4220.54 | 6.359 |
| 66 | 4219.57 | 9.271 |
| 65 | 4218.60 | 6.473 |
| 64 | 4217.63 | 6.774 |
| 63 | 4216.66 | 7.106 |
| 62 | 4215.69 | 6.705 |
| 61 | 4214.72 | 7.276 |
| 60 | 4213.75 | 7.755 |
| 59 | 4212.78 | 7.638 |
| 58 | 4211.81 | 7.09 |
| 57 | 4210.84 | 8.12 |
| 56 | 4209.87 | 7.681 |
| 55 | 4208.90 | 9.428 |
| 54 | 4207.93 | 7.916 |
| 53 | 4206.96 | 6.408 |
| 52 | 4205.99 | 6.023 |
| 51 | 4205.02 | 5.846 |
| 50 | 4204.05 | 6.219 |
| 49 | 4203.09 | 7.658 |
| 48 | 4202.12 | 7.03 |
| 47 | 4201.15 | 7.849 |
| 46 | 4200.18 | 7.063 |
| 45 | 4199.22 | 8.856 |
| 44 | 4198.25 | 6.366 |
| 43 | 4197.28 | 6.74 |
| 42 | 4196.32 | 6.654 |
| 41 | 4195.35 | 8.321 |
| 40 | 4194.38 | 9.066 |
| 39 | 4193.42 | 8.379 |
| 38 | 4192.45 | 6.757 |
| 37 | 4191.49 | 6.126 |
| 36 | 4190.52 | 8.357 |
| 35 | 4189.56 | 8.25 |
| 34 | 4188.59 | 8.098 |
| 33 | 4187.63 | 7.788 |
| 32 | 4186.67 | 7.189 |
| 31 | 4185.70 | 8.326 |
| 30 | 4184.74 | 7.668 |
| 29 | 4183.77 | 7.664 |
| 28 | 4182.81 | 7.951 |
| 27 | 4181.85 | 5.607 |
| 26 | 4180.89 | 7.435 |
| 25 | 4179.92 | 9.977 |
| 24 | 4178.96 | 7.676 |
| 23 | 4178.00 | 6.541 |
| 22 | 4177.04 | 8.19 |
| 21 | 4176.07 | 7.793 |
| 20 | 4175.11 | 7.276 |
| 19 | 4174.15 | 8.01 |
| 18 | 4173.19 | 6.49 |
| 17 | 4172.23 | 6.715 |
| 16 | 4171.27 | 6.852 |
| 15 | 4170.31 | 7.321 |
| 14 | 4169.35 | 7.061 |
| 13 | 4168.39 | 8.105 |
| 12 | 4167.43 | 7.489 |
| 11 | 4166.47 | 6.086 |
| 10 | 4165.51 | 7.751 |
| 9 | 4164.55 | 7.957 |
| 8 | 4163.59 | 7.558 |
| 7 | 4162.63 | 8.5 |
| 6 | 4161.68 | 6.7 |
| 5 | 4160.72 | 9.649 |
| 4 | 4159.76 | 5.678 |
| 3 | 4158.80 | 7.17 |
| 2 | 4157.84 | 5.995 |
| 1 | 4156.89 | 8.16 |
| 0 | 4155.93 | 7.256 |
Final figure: -0.3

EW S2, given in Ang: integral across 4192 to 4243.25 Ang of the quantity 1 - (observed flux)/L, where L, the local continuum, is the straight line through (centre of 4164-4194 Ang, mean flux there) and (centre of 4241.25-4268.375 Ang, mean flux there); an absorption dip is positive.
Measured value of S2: 3.0 Ang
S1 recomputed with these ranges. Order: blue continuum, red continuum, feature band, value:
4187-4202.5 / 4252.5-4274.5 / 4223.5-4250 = 1.7 Ang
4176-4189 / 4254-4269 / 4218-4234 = 1.9 Ang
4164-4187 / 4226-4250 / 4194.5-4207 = 0.3 Ang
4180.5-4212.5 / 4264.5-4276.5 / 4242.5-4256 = -0.7 Ang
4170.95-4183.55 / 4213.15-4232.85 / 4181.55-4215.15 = -1.8 Ang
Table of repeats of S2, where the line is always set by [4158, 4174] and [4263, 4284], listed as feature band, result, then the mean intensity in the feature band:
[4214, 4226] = 0.9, 6.72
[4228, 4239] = 1.0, 6.56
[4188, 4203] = -0.6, 7.6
